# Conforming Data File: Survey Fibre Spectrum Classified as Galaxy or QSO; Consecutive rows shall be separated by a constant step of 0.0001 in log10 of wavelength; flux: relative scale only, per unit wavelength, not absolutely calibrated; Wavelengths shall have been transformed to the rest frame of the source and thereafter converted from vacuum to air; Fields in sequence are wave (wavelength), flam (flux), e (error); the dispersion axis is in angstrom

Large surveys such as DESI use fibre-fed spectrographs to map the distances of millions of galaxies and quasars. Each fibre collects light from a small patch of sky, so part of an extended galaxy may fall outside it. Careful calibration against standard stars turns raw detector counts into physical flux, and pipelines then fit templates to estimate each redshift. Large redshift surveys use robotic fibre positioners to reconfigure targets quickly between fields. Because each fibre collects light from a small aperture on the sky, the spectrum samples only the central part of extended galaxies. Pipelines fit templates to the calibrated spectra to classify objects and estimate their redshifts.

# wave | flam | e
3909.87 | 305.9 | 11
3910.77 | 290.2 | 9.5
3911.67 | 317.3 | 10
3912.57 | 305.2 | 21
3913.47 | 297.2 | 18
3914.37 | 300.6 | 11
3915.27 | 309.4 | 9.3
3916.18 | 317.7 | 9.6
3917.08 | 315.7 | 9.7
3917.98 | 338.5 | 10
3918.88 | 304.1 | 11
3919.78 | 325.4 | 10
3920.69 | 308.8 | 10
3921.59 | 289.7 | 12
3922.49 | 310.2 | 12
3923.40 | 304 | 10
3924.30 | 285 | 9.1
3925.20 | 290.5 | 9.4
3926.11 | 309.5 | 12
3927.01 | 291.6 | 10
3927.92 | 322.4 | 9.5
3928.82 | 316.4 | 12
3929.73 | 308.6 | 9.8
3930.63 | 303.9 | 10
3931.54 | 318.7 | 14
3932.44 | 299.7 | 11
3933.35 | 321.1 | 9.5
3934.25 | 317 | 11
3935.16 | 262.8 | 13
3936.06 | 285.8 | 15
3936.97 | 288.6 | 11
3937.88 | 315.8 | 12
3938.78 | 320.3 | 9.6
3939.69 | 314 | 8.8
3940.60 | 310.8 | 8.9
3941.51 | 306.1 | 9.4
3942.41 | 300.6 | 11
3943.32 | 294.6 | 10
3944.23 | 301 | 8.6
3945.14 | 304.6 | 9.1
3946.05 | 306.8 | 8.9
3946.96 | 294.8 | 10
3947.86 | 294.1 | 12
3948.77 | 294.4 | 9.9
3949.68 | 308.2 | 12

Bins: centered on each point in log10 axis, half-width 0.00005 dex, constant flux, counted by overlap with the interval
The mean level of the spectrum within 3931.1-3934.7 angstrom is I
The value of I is 315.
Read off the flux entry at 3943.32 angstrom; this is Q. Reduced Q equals 294.6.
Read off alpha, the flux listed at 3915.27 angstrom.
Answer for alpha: 309.4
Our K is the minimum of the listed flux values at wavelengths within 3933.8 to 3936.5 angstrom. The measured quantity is 262.8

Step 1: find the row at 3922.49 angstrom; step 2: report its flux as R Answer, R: 310.2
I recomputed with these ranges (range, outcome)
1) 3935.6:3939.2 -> 303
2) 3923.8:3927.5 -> 295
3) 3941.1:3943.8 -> 301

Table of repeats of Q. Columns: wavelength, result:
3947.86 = 294.1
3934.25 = 317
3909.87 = 305.9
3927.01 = 291.6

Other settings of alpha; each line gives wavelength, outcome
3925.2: 290.5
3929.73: 308.6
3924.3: 285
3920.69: 308.8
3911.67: 317.3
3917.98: 338.5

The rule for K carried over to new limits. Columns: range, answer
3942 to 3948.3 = 294.1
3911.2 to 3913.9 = 297.2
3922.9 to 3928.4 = 285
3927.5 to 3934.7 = 299.7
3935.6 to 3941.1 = 285.8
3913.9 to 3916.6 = 300.6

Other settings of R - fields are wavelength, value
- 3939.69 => 314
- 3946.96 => 294.8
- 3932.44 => 299.7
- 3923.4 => 304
